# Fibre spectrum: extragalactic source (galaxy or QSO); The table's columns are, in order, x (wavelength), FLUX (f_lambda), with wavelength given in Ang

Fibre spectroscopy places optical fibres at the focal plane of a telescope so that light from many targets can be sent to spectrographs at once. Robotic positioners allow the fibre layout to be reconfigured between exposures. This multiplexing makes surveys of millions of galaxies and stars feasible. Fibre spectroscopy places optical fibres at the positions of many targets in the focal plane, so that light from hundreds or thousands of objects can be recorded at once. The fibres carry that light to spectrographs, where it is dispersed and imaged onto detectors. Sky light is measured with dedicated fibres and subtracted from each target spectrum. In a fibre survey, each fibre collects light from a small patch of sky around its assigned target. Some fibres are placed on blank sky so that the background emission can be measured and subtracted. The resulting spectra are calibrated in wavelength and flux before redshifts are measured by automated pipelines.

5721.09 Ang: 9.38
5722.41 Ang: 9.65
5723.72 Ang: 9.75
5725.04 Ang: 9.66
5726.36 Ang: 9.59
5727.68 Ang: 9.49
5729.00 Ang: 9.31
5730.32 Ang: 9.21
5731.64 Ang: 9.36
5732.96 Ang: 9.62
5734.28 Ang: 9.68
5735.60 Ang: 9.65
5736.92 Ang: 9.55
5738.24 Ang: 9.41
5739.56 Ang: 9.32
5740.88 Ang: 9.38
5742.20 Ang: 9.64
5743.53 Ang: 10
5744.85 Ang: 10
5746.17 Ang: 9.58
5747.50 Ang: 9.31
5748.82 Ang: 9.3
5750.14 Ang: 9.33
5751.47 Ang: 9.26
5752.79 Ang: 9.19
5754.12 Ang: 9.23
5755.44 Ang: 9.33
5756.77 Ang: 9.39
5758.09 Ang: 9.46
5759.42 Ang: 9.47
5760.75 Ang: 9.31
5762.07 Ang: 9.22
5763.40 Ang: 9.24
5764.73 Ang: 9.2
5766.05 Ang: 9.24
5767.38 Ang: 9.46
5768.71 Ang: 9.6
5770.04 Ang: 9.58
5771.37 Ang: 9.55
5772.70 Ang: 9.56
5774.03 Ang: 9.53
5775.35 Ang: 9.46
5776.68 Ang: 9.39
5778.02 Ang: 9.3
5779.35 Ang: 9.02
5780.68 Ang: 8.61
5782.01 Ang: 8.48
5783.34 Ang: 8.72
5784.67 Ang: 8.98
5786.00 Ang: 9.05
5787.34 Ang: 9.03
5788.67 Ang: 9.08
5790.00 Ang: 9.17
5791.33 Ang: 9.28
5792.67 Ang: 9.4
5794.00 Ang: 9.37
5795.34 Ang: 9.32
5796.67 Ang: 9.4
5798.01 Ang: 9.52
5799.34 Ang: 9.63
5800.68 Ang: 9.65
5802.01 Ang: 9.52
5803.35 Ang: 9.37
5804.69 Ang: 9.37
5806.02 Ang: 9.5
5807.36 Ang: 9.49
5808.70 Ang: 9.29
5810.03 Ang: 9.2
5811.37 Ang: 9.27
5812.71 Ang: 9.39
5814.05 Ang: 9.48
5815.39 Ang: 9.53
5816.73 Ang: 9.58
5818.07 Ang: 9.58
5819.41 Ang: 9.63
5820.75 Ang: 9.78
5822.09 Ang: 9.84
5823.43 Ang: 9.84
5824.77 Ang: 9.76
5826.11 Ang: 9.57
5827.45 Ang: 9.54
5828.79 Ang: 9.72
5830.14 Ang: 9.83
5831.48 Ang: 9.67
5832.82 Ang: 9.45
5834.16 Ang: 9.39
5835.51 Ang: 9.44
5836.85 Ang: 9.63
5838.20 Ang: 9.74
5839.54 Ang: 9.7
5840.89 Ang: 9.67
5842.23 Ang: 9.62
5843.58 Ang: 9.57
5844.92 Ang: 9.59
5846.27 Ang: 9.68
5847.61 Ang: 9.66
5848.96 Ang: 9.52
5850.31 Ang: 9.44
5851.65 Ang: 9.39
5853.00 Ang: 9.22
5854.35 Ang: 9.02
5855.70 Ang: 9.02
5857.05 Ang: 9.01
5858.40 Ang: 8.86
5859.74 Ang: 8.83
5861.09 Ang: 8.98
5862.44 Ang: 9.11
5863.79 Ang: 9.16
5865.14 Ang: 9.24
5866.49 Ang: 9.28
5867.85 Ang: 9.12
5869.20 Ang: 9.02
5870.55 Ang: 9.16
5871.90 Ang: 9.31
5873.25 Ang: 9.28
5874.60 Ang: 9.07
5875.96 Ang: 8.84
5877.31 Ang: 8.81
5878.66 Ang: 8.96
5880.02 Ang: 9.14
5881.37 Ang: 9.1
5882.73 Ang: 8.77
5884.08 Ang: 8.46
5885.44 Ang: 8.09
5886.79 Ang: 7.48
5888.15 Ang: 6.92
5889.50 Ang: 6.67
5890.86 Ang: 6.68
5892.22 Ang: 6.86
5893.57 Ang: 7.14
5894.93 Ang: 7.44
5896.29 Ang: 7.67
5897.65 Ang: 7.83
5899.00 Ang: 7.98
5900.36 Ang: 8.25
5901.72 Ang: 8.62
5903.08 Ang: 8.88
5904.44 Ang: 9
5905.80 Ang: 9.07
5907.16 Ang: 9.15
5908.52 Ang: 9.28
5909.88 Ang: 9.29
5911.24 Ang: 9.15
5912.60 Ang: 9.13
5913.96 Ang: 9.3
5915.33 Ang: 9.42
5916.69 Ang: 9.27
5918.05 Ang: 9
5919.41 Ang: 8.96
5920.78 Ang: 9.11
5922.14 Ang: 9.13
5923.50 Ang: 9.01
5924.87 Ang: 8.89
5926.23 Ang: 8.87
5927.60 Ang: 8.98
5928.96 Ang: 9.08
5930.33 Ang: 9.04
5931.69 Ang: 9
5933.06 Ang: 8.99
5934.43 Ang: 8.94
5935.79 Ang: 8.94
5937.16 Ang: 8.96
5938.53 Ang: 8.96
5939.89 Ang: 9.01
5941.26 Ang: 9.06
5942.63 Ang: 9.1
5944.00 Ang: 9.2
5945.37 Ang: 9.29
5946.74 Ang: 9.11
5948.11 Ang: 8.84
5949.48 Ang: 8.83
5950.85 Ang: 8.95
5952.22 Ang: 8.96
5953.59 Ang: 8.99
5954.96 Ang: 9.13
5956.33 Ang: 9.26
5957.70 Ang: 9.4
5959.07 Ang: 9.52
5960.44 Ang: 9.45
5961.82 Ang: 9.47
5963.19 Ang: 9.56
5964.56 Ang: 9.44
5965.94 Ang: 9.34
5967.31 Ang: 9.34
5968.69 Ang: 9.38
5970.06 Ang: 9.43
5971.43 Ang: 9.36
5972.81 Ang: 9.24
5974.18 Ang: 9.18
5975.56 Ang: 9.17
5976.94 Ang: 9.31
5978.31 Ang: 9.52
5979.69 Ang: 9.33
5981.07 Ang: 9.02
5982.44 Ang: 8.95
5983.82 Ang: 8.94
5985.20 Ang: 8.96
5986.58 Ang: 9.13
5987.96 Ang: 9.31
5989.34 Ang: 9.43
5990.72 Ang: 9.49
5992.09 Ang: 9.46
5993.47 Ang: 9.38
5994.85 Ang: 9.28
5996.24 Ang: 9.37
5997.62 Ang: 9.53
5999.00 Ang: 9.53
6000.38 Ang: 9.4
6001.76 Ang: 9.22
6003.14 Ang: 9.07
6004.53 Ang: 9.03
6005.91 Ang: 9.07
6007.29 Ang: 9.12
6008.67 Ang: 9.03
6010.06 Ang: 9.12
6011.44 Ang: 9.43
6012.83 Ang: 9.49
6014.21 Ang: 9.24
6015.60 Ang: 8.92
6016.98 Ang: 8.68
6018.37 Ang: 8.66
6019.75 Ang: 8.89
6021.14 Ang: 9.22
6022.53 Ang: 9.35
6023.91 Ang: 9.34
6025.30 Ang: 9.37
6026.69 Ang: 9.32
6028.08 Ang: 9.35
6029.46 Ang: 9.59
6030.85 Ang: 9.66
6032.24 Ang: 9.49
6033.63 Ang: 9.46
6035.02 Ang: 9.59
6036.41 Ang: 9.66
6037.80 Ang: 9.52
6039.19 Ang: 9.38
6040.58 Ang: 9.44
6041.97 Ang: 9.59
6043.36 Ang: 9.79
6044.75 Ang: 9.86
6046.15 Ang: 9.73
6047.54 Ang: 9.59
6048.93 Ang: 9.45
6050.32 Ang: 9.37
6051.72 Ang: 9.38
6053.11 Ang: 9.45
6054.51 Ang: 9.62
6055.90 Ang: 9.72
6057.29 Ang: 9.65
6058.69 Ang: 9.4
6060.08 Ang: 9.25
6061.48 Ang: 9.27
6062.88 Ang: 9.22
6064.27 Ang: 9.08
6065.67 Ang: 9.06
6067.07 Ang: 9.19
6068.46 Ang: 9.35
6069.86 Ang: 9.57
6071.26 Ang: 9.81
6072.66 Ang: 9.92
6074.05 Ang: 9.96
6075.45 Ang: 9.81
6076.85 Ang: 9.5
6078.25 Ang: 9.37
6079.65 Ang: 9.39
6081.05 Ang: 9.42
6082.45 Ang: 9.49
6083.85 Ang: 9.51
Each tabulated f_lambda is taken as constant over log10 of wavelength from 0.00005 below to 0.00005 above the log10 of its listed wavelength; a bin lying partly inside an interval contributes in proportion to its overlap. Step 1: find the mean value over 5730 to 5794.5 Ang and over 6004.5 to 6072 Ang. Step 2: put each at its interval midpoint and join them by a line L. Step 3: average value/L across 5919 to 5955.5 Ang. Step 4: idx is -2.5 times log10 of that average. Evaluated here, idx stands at 0.04 mag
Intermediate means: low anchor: 9.34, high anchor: 9.37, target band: 9.01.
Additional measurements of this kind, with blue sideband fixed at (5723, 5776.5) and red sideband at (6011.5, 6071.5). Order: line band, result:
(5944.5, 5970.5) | 0.02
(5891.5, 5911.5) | 0.13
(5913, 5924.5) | 0.03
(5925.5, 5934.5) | 0.05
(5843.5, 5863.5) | 0.02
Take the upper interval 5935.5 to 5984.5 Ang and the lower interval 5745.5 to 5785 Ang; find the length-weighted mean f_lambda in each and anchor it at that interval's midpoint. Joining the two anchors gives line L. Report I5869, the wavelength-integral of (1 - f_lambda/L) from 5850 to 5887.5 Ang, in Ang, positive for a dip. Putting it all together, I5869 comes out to 1.1 Ang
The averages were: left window 9.28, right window 9.2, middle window 8.96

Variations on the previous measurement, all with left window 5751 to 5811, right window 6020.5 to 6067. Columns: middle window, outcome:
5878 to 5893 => 2.3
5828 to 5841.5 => -0.4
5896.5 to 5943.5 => 2.2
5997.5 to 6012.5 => 0.3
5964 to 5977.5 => 0.1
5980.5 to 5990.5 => 0.3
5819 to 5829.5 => -0.4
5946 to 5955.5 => 0.4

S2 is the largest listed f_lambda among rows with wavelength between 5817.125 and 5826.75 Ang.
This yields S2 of 9.84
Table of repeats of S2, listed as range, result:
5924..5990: 9.56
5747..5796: 9.6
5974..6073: 9.92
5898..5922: 9.42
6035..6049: 9.86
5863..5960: 9.52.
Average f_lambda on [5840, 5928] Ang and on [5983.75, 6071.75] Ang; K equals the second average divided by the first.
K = 1.1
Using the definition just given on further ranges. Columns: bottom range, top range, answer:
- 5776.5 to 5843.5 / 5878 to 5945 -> 0.92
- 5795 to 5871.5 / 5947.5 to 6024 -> 0.98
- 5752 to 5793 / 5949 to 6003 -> 1.00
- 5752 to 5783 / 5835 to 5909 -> 0.95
